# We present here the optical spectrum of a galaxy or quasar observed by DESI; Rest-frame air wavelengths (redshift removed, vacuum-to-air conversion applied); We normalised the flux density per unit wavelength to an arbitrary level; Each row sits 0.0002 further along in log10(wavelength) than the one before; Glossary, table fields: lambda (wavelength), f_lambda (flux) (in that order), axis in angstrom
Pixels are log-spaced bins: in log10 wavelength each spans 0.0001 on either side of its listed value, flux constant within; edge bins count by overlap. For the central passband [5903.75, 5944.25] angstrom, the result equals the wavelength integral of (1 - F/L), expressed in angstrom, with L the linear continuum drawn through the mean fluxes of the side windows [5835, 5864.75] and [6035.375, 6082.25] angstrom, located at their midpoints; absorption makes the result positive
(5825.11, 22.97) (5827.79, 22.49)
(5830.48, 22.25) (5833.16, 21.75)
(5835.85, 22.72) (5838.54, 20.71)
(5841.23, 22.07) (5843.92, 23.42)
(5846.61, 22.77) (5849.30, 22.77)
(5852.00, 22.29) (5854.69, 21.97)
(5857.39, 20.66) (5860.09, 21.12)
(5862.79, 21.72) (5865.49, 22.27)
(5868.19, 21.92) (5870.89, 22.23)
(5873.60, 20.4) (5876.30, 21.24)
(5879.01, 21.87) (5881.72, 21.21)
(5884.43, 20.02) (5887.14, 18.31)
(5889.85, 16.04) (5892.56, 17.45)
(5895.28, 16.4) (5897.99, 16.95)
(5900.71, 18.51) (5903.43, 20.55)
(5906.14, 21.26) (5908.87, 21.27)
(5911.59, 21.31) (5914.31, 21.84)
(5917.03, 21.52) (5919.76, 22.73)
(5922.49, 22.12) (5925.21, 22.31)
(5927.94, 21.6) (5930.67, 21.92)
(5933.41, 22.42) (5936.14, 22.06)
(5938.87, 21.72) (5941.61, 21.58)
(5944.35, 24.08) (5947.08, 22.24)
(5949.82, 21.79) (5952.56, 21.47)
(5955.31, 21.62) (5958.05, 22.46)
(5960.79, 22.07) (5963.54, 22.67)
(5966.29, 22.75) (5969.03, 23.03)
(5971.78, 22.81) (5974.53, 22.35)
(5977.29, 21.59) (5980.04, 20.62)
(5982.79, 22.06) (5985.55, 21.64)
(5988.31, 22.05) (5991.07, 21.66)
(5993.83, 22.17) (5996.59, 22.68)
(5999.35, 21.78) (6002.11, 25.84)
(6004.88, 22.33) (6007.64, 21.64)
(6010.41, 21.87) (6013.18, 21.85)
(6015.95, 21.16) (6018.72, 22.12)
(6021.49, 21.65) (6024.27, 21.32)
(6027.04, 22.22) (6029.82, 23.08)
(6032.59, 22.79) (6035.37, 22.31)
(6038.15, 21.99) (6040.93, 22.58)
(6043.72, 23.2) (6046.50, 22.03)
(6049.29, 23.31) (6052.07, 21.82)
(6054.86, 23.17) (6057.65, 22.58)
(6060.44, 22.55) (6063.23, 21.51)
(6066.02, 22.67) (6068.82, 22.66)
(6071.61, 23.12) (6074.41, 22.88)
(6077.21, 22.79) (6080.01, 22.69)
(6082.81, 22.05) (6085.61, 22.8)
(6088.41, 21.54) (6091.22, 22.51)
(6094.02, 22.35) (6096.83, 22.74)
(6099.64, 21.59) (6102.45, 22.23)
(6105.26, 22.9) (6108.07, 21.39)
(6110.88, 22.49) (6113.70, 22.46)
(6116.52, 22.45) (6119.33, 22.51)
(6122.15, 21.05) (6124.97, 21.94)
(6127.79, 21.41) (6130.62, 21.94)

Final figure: 0.62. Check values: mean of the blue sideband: 22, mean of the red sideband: 22.6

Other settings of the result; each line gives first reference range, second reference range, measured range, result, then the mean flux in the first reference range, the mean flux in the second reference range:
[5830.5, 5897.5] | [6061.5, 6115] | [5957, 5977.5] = -0.86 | 20.9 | 22.4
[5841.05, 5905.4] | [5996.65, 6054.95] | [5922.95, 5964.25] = -1.40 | 20.6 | 22.4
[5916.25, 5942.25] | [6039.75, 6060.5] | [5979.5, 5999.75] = 0.41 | 22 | 22.7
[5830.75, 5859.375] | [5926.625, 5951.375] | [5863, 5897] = 3.30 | 22.1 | 22.2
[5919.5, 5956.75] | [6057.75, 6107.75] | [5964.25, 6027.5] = 0.25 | 22.1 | 22.4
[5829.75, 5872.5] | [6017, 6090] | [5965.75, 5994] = 0.31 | 22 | 22.4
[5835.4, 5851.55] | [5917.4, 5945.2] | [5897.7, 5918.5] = 1.54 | 22.4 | 22.2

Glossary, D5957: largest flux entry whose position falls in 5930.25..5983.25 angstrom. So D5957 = 24.08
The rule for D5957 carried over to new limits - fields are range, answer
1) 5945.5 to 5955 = 22.24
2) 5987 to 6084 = 25.84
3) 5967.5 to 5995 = 23.03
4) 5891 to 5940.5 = 22.73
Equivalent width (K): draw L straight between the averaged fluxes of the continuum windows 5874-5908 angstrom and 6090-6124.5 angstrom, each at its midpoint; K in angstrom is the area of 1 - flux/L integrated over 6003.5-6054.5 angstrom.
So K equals -2.6 angstrom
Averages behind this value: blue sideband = 19.2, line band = 22.2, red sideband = 22.2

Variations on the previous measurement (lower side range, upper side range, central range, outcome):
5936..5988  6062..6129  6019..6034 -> 0.0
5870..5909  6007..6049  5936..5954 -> -1.4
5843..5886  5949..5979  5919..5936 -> -0.1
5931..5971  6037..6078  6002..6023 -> 0.3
